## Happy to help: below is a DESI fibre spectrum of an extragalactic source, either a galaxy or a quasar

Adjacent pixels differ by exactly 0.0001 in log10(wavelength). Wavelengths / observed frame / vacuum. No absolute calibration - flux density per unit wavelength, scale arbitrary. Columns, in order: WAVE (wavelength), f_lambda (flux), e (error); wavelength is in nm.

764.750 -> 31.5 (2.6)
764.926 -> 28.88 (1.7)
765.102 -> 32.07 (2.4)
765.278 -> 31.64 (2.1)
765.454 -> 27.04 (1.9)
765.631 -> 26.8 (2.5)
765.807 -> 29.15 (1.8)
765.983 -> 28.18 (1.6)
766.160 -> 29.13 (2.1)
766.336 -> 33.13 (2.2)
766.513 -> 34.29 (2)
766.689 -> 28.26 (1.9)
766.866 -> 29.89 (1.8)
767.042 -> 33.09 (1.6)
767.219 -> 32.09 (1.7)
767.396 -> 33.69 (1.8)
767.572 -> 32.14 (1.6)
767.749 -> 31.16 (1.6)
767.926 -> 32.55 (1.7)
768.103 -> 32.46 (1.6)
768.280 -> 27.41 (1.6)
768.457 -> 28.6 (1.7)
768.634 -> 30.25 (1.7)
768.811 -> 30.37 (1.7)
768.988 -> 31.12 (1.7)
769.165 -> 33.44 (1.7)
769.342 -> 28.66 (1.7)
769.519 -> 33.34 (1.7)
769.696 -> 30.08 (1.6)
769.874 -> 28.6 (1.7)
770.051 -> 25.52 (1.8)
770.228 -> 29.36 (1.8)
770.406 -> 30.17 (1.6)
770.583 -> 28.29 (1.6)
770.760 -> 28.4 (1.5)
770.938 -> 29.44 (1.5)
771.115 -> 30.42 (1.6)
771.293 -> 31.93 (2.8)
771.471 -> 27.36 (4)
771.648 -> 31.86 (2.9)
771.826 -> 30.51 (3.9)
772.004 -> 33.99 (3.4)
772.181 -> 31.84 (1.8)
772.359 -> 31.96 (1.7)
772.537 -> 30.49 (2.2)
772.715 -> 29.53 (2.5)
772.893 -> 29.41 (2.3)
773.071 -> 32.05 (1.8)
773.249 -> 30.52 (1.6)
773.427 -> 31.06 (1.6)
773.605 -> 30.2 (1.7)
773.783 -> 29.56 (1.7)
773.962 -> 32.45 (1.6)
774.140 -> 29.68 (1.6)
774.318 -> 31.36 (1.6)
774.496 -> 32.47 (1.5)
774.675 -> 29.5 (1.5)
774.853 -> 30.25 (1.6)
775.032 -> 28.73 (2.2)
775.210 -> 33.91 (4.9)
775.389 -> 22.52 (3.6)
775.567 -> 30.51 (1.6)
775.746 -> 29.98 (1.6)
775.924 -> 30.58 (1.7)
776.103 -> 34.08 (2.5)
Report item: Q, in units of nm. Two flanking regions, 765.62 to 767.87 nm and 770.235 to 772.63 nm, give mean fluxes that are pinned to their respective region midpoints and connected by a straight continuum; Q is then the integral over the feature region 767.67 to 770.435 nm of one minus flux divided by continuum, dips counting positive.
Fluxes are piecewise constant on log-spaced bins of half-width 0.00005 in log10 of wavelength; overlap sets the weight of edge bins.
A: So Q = 0.05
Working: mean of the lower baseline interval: 31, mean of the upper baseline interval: 30.5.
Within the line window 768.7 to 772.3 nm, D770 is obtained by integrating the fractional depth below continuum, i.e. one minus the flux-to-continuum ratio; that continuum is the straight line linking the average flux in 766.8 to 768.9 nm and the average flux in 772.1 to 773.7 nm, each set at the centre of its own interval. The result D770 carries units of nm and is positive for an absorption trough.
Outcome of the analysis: 0.08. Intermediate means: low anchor 31.2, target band 30.3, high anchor 30.8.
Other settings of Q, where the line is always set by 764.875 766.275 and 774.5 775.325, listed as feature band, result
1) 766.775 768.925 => -0.118 nm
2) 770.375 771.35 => 0.009 nm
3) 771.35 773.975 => -0.054 nm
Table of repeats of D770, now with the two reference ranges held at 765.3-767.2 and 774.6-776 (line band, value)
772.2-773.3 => -0.04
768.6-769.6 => -0.05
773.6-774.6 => -0.05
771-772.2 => -0.05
